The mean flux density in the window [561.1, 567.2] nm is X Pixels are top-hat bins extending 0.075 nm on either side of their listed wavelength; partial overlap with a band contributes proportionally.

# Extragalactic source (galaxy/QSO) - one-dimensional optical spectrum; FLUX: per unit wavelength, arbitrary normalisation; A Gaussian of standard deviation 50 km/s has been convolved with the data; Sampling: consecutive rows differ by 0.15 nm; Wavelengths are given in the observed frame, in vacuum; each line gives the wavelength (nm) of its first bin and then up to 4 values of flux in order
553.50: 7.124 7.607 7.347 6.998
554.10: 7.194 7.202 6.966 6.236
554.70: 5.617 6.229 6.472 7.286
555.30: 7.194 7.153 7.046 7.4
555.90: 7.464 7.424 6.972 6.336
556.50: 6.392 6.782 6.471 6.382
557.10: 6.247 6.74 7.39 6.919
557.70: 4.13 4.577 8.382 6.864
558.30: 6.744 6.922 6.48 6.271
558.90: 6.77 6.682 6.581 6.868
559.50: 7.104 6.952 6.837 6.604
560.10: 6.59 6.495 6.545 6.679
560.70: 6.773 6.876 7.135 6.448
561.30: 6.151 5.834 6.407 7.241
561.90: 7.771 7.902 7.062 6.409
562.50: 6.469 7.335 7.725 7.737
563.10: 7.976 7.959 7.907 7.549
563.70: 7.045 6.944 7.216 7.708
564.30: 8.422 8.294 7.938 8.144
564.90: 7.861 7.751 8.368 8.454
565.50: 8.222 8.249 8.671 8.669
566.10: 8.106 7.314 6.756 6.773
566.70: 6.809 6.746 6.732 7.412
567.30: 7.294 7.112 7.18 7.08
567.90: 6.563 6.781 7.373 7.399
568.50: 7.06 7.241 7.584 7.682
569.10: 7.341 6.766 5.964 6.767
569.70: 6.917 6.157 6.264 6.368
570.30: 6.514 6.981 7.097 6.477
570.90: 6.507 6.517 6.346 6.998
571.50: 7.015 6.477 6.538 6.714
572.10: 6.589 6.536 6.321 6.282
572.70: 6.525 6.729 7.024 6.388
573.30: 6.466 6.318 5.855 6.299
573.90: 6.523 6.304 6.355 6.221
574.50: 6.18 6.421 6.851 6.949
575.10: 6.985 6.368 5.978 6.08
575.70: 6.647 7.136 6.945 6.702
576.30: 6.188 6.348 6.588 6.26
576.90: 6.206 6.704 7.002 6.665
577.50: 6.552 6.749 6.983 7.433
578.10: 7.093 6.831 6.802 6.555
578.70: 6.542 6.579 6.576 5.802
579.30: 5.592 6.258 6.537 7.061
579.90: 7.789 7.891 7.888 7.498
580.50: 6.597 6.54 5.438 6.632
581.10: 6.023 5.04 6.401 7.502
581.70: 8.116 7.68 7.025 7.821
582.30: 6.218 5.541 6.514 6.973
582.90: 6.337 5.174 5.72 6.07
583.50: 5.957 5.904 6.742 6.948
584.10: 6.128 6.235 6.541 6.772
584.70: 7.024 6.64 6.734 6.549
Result 7.48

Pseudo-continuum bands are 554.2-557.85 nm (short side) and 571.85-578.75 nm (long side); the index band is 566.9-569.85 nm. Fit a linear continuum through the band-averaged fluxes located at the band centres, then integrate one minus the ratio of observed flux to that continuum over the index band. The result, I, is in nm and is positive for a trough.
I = -0.20 nm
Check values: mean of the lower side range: 6.64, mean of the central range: 7.04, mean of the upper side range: 6.57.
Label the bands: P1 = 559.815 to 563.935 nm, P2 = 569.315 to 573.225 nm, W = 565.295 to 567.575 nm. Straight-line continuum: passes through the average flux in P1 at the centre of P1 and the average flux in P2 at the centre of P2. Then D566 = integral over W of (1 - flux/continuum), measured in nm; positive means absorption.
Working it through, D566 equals -0.25 nm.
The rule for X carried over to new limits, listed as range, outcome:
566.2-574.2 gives 6.75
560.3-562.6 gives 6.78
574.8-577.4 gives 6.58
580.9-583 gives 6.68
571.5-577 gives 6.49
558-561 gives 6.77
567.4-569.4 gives 7.12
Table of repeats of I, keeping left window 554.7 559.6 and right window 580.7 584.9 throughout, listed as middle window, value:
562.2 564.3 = -0.24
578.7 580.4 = -0.09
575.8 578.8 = -0.09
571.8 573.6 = 0.01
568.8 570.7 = -0.05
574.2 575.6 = 0.02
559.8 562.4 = -0.04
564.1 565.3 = -0.26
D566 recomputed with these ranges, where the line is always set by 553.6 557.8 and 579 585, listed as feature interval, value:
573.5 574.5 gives 0.06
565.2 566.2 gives -0.25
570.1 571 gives 0.00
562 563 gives -0.07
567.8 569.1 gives -0.11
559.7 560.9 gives 0.01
